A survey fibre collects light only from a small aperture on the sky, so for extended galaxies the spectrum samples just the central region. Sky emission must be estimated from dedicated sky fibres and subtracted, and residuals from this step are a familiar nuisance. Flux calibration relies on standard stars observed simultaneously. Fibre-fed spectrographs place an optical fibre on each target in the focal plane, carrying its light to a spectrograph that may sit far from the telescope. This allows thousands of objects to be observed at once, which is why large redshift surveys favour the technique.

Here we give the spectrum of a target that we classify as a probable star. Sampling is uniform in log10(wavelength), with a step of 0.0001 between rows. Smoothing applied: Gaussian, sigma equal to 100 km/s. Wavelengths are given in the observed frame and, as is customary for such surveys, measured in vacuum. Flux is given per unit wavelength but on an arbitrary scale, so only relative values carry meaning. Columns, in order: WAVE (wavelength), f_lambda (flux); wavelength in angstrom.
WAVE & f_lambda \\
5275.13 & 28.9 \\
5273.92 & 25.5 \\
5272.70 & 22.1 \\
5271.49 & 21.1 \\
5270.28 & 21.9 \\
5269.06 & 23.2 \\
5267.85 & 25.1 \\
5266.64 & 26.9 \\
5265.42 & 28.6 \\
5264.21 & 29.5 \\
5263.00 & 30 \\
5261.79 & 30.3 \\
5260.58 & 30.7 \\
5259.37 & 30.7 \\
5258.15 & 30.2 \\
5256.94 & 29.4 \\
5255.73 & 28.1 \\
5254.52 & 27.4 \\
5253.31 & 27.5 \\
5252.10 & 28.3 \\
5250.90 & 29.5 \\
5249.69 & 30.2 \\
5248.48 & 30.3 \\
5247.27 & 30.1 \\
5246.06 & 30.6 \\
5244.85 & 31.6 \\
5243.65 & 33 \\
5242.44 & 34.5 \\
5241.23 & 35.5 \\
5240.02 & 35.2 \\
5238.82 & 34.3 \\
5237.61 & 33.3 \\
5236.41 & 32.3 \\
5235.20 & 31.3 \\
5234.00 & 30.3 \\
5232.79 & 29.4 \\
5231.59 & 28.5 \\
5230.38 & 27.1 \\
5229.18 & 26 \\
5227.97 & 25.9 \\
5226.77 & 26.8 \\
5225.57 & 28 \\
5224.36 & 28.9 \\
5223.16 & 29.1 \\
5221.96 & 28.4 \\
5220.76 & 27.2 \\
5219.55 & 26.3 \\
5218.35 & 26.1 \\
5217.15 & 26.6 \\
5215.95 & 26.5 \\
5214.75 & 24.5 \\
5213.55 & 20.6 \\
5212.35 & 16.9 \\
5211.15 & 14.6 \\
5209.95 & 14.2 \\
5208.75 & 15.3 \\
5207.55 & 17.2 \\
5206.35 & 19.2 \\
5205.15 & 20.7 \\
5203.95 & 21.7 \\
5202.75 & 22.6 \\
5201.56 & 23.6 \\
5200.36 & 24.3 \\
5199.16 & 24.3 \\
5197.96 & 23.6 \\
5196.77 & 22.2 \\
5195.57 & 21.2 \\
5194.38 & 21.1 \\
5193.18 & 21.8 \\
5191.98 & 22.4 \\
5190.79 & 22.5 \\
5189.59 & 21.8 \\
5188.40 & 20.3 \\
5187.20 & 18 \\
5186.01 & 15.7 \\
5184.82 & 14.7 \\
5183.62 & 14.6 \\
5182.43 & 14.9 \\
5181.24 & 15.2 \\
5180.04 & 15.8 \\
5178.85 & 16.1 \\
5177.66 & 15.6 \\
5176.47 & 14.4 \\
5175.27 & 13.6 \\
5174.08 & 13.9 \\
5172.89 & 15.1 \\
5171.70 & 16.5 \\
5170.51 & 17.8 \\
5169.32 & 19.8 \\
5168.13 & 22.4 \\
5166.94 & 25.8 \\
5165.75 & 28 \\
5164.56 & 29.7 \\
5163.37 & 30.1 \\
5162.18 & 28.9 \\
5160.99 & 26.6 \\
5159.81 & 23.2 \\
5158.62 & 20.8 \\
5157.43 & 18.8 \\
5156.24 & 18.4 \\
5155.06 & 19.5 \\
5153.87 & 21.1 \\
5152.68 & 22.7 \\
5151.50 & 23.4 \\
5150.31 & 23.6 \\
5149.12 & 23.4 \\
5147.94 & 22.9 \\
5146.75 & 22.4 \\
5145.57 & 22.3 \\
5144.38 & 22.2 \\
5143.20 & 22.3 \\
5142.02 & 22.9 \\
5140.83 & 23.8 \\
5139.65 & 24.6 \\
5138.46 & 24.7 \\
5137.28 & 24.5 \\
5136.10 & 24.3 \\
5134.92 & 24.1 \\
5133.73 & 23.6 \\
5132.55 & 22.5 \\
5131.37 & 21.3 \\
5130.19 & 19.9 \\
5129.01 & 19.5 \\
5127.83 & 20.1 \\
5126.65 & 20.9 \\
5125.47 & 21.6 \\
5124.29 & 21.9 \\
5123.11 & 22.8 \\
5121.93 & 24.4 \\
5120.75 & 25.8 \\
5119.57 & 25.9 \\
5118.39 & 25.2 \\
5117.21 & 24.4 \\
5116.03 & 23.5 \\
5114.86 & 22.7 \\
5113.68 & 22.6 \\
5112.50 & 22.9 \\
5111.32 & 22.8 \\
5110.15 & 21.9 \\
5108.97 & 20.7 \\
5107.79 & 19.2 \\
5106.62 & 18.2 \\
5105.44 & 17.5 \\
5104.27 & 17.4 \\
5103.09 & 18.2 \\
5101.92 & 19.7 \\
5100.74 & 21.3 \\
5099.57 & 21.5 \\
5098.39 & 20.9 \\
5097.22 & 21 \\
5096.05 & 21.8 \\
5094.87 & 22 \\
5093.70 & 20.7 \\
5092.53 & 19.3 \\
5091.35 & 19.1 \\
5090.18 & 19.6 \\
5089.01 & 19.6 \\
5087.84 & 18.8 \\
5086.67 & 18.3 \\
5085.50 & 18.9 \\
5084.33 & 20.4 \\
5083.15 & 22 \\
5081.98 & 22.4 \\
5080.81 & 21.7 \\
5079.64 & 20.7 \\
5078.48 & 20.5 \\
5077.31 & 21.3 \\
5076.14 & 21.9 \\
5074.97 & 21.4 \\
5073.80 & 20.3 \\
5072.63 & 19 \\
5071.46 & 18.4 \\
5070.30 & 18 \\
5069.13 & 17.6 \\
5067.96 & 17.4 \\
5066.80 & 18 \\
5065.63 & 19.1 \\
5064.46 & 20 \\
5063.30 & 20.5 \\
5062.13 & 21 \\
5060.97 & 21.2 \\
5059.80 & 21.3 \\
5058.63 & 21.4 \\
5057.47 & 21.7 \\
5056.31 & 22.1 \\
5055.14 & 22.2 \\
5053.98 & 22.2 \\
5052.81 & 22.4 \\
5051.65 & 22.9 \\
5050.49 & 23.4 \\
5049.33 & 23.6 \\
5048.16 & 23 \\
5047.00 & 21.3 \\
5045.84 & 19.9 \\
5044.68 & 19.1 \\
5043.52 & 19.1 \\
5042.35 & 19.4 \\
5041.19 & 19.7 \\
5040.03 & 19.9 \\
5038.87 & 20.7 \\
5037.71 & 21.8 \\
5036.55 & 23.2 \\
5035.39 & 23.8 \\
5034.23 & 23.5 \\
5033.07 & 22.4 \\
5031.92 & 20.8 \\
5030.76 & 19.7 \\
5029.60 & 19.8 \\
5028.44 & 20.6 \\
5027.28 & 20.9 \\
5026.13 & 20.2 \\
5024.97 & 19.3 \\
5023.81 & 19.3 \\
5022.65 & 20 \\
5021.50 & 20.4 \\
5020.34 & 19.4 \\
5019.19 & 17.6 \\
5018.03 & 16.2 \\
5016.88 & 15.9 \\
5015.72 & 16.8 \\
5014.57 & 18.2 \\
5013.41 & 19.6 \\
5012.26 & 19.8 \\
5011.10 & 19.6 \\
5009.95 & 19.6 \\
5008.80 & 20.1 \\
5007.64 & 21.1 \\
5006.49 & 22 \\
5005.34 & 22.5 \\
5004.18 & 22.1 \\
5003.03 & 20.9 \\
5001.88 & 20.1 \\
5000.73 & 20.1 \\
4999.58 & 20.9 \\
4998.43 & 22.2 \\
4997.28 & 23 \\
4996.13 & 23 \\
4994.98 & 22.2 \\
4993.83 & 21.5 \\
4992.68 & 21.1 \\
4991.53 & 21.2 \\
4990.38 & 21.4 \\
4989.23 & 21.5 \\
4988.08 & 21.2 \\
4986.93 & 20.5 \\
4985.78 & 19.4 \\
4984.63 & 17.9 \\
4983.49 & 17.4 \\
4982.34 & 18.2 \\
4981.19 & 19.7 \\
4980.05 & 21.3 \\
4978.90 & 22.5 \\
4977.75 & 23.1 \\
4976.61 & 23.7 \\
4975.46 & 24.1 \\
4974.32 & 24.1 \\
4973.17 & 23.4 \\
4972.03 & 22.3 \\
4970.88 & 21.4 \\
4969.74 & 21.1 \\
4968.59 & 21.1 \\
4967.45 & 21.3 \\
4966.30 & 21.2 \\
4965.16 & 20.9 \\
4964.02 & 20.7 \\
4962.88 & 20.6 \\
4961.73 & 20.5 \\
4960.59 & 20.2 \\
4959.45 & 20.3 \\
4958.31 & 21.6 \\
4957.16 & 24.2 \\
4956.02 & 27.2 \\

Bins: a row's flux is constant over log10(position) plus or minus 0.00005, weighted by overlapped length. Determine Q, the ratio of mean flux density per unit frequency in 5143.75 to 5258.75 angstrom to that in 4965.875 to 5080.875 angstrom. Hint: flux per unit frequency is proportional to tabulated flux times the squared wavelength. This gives 1.24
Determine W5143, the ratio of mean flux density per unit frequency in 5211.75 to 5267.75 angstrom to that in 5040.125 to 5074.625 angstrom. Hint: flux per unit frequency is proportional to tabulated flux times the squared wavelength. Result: 1.51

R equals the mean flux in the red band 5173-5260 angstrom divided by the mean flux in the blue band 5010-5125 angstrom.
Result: 1.18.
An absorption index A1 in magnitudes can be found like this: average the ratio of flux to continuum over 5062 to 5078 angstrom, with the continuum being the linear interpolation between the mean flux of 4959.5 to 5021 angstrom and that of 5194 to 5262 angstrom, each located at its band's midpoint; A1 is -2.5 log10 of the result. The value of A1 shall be 0.16 mag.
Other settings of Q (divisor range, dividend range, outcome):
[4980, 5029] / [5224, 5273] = 1.59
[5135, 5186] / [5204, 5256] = 1.33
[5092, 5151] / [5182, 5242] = 1.13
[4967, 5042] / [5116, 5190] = 1.09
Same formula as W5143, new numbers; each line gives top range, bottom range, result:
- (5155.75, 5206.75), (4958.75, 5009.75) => 1.04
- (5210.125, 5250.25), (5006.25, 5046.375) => 1.54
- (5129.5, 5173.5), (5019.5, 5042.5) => 1.15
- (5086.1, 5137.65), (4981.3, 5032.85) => 1.11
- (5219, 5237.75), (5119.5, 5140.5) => 1.30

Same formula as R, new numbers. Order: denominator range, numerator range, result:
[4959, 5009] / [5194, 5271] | 1.26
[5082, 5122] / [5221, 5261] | 1.42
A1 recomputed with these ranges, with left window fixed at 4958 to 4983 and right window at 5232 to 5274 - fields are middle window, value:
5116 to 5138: 0.13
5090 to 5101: 0.20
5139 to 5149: 0.15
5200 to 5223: 0.27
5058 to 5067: 0.18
